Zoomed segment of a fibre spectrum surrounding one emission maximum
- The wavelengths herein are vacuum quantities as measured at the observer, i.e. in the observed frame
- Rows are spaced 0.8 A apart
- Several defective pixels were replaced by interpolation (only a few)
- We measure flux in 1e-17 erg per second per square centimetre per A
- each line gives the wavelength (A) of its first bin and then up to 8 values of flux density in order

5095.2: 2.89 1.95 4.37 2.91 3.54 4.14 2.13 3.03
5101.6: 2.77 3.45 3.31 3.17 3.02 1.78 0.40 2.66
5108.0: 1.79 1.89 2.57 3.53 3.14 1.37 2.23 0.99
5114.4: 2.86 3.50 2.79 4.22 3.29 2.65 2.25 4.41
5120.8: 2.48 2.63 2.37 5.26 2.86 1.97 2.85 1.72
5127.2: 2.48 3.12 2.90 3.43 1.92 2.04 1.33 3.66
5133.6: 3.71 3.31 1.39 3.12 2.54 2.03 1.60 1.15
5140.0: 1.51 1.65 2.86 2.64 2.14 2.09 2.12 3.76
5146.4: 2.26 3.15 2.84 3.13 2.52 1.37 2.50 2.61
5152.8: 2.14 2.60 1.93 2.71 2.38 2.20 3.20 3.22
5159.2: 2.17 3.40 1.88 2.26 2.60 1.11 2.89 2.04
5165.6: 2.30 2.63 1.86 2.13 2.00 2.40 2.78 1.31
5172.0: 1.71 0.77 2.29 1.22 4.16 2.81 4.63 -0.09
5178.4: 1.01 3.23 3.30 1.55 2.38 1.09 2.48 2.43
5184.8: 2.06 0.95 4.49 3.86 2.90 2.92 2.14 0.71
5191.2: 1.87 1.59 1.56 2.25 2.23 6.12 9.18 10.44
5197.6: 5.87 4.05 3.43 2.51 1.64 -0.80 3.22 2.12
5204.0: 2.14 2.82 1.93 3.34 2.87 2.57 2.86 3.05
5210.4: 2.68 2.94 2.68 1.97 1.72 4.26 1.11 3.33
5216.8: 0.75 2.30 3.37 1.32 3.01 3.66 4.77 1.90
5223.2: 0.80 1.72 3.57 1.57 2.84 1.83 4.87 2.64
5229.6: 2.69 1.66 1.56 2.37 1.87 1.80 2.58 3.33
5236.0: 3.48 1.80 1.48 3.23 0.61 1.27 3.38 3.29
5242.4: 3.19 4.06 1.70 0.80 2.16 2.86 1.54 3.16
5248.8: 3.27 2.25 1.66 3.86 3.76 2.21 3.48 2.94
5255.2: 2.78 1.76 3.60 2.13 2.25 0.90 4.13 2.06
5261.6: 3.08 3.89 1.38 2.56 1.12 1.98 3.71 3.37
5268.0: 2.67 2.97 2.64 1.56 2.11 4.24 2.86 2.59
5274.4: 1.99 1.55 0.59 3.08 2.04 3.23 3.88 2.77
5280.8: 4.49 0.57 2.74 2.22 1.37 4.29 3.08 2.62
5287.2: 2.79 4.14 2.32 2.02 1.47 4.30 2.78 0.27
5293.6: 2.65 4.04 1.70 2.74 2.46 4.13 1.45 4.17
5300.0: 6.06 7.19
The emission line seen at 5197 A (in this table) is H-beta 4861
